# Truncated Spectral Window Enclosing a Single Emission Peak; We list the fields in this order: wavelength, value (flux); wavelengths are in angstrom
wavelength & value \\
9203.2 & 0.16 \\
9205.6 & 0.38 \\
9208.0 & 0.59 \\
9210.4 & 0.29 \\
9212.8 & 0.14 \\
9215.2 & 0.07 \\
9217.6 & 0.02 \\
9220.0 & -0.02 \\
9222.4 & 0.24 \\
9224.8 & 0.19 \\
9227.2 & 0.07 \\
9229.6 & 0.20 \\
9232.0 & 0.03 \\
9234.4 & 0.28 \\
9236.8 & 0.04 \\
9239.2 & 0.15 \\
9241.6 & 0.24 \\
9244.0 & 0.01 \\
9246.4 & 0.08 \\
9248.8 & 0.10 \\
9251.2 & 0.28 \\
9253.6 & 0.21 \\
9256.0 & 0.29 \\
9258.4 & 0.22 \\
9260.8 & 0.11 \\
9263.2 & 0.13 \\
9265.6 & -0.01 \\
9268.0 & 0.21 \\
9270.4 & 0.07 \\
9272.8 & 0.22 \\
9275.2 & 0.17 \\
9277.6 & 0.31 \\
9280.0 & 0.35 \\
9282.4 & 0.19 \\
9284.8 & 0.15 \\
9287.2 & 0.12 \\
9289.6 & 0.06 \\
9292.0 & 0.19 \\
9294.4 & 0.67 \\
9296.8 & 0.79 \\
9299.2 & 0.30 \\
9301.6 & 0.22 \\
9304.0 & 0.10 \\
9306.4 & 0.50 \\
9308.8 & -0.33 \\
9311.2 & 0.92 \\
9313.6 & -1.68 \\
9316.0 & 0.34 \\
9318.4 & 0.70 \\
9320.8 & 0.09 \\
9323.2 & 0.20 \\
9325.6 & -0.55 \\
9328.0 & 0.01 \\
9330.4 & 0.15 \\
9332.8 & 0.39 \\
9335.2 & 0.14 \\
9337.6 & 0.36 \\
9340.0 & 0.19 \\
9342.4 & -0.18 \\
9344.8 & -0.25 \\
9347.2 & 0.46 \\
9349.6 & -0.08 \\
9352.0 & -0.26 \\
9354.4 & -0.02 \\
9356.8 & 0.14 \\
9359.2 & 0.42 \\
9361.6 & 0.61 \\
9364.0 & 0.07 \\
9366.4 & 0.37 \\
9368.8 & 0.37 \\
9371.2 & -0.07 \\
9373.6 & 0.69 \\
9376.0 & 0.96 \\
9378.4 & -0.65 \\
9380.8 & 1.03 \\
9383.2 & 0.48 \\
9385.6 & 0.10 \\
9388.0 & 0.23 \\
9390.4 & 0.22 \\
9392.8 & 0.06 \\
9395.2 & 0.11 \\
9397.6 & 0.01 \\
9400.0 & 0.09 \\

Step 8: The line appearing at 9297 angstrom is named [O III] 5007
